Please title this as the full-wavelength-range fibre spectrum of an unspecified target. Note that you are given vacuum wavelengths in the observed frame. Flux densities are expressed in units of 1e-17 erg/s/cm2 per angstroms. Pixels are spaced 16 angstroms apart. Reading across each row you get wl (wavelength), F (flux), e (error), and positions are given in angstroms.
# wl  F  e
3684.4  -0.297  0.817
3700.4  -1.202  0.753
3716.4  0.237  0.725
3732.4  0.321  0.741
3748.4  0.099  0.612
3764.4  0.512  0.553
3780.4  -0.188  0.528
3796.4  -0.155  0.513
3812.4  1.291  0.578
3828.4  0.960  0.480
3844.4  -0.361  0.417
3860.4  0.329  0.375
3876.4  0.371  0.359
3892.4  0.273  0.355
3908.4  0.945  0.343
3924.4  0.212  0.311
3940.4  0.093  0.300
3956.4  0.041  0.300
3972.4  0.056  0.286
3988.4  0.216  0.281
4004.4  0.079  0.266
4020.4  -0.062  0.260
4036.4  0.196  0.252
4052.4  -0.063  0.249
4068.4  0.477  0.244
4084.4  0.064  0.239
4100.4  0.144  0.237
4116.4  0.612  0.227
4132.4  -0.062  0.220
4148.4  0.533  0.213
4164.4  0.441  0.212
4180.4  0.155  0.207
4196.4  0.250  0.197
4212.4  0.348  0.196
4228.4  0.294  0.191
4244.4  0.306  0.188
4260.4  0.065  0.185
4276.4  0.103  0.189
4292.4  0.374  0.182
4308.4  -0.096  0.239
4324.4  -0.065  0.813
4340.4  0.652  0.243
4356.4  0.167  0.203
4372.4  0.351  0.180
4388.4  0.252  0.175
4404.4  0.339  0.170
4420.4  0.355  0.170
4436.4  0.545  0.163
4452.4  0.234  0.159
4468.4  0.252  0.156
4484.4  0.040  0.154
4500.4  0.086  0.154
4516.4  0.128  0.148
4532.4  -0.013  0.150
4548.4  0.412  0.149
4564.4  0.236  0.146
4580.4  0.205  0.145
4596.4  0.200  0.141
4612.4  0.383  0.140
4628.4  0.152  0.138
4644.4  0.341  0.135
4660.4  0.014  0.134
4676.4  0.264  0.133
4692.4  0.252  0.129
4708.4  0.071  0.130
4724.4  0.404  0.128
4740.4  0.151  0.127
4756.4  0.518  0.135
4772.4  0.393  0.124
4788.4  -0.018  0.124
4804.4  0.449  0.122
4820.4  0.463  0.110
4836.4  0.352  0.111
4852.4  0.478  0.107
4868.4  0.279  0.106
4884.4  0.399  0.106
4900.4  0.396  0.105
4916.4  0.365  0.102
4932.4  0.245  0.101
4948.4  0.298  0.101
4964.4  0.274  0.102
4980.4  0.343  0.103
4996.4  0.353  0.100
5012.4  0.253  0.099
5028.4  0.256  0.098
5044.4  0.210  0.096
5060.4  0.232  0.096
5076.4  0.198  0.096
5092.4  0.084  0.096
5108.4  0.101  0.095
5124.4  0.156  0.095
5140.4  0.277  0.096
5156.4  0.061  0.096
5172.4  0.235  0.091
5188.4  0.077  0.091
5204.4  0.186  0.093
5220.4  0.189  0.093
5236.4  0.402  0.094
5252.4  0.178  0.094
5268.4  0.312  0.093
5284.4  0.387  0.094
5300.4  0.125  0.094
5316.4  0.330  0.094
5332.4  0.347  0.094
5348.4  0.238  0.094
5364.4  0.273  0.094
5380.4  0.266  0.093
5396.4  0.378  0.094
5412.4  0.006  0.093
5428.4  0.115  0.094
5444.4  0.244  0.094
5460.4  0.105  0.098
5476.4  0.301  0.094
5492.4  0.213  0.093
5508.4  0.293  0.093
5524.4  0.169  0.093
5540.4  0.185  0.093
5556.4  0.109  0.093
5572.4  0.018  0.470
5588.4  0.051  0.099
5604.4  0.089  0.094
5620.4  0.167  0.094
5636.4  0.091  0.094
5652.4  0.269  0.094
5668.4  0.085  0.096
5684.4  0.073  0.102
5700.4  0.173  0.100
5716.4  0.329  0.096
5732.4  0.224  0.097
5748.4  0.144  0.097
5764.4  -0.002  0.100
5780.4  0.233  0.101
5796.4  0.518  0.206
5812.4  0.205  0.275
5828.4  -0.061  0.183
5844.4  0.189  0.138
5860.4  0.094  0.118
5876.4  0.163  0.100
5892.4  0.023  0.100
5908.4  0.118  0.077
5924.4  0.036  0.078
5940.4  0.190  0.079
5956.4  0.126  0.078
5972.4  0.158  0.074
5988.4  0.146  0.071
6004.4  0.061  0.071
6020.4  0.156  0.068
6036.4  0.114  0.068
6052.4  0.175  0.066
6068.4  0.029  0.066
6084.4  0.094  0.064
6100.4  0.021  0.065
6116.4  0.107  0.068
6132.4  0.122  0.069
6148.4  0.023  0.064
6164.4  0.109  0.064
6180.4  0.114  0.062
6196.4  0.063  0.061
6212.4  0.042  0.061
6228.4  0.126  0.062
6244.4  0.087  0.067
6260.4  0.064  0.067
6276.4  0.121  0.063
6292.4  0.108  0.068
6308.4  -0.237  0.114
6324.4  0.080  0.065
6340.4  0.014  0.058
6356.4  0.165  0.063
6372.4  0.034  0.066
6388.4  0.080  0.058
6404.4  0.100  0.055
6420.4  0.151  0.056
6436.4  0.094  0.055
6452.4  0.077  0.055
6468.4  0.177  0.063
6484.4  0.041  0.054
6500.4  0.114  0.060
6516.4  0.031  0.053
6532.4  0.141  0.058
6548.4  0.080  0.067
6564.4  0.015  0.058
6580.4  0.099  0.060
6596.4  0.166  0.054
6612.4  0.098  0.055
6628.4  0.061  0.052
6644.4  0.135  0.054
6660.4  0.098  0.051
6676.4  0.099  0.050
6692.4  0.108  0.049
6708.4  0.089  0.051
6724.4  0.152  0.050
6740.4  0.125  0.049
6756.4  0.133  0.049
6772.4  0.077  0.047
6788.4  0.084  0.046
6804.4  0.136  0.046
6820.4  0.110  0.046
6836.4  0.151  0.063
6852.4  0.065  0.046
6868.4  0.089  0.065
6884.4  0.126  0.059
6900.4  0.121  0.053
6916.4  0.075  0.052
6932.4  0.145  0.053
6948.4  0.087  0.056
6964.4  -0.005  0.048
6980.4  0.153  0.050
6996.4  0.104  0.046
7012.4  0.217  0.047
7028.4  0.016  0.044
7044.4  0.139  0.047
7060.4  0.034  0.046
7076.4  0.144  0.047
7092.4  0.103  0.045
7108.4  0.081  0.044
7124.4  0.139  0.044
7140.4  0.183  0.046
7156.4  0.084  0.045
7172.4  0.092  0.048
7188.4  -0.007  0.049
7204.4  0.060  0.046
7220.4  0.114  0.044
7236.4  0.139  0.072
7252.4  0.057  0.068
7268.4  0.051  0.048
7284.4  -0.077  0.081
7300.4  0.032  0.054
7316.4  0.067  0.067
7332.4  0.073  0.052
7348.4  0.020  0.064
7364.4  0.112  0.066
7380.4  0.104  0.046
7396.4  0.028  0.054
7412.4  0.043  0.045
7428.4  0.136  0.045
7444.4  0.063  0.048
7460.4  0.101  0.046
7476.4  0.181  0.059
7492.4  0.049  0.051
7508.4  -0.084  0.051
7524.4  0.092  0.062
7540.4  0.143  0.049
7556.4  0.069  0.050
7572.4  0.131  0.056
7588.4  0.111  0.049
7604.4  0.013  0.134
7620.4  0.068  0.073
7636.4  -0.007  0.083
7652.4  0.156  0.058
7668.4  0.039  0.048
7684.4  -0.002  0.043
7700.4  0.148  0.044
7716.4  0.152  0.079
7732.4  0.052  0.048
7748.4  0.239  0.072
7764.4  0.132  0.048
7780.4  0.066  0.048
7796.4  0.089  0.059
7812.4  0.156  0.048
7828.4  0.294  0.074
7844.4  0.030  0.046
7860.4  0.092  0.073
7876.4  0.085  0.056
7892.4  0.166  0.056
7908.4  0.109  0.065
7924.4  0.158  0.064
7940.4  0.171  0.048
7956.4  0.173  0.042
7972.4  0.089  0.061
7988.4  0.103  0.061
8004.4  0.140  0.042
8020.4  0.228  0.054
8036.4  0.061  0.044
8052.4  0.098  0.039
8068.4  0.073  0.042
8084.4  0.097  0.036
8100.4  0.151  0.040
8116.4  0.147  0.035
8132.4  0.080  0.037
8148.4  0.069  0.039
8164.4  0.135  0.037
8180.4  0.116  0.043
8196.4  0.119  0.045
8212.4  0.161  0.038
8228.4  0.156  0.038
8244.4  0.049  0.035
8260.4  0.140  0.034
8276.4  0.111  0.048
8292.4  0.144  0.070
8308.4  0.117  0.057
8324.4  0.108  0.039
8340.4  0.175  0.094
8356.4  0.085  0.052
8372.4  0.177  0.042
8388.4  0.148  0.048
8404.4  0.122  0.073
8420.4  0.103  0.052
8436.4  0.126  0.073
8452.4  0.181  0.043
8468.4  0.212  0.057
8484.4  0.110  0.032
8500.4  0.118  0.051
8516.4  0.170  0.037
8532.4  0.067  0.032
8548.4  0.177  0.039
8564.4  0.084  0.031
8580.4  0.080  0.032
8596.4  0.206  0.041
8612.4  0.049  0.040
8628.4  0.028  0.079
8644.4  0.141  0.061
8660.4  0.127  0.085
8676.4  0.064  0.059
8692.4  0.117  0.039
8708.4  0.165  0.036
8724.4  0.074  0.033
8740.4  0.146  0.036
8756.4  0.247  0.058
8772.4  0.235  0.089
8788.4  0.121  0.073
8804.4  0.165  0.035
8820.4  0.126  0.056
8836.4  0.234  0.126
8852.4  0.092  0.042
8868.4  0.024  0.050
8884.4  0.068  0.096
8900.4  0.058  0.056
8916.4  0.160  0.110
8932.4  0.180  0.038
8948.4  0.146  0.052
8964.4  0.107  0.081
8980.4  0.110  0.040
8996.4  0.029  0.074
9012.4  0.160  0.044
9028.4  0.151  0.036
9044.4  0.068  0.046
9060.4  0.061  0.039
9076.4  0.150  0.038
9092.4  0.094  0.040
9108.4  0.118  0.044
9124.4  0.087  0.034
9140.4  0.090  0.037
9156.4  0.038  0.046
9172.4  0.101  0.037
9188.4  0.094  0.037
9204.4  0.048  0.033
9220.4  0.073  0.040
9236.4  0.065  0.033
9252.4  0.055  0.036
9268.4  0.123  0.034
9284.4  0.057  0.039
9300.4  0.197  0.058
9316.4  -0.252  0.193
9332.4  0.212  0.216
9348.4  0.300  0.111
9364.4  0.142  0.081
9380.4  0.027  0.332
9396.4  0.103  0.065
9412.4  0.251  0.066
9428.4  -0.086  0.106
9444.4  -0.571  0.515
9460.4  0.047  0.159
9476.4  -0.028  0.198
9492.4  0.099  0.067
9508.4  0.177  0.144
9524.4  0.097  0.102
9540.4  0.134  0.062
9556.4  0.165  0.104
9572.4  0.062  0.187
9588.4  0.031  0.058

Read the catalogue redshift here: 0.192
